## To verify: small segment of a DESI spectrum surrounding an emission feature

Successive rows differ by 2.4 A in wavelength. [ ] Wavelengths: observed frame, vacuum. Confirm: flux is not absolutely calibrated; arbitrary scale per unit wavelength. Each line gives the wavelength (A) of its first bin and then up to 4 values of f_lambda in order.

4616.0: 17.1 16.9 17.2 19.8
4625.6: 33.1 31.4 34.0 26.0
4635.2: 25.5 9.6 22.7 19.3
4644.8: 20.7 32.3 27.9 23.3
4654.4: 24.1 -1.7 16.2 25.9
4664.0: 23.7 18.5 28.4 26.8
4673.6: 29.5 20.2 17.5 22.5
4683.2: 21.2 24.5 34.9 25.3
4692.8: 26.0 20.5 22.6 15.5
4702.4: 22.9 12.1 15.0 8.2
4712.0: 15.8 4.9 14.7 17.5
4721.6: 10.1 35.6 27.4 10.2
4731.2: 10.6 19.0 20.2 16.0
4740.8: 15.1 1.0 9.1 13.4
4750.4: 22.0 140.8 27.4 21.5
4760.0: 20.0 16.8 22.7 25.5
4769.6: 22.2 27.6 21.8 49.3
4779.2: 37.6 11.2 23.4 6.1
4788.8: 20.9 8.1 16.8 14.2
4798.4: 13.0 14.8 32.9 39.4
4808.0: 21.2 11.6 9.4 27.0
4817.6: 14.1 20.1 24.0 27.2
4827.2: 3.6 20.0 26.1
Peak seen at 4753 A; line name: Hgamma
